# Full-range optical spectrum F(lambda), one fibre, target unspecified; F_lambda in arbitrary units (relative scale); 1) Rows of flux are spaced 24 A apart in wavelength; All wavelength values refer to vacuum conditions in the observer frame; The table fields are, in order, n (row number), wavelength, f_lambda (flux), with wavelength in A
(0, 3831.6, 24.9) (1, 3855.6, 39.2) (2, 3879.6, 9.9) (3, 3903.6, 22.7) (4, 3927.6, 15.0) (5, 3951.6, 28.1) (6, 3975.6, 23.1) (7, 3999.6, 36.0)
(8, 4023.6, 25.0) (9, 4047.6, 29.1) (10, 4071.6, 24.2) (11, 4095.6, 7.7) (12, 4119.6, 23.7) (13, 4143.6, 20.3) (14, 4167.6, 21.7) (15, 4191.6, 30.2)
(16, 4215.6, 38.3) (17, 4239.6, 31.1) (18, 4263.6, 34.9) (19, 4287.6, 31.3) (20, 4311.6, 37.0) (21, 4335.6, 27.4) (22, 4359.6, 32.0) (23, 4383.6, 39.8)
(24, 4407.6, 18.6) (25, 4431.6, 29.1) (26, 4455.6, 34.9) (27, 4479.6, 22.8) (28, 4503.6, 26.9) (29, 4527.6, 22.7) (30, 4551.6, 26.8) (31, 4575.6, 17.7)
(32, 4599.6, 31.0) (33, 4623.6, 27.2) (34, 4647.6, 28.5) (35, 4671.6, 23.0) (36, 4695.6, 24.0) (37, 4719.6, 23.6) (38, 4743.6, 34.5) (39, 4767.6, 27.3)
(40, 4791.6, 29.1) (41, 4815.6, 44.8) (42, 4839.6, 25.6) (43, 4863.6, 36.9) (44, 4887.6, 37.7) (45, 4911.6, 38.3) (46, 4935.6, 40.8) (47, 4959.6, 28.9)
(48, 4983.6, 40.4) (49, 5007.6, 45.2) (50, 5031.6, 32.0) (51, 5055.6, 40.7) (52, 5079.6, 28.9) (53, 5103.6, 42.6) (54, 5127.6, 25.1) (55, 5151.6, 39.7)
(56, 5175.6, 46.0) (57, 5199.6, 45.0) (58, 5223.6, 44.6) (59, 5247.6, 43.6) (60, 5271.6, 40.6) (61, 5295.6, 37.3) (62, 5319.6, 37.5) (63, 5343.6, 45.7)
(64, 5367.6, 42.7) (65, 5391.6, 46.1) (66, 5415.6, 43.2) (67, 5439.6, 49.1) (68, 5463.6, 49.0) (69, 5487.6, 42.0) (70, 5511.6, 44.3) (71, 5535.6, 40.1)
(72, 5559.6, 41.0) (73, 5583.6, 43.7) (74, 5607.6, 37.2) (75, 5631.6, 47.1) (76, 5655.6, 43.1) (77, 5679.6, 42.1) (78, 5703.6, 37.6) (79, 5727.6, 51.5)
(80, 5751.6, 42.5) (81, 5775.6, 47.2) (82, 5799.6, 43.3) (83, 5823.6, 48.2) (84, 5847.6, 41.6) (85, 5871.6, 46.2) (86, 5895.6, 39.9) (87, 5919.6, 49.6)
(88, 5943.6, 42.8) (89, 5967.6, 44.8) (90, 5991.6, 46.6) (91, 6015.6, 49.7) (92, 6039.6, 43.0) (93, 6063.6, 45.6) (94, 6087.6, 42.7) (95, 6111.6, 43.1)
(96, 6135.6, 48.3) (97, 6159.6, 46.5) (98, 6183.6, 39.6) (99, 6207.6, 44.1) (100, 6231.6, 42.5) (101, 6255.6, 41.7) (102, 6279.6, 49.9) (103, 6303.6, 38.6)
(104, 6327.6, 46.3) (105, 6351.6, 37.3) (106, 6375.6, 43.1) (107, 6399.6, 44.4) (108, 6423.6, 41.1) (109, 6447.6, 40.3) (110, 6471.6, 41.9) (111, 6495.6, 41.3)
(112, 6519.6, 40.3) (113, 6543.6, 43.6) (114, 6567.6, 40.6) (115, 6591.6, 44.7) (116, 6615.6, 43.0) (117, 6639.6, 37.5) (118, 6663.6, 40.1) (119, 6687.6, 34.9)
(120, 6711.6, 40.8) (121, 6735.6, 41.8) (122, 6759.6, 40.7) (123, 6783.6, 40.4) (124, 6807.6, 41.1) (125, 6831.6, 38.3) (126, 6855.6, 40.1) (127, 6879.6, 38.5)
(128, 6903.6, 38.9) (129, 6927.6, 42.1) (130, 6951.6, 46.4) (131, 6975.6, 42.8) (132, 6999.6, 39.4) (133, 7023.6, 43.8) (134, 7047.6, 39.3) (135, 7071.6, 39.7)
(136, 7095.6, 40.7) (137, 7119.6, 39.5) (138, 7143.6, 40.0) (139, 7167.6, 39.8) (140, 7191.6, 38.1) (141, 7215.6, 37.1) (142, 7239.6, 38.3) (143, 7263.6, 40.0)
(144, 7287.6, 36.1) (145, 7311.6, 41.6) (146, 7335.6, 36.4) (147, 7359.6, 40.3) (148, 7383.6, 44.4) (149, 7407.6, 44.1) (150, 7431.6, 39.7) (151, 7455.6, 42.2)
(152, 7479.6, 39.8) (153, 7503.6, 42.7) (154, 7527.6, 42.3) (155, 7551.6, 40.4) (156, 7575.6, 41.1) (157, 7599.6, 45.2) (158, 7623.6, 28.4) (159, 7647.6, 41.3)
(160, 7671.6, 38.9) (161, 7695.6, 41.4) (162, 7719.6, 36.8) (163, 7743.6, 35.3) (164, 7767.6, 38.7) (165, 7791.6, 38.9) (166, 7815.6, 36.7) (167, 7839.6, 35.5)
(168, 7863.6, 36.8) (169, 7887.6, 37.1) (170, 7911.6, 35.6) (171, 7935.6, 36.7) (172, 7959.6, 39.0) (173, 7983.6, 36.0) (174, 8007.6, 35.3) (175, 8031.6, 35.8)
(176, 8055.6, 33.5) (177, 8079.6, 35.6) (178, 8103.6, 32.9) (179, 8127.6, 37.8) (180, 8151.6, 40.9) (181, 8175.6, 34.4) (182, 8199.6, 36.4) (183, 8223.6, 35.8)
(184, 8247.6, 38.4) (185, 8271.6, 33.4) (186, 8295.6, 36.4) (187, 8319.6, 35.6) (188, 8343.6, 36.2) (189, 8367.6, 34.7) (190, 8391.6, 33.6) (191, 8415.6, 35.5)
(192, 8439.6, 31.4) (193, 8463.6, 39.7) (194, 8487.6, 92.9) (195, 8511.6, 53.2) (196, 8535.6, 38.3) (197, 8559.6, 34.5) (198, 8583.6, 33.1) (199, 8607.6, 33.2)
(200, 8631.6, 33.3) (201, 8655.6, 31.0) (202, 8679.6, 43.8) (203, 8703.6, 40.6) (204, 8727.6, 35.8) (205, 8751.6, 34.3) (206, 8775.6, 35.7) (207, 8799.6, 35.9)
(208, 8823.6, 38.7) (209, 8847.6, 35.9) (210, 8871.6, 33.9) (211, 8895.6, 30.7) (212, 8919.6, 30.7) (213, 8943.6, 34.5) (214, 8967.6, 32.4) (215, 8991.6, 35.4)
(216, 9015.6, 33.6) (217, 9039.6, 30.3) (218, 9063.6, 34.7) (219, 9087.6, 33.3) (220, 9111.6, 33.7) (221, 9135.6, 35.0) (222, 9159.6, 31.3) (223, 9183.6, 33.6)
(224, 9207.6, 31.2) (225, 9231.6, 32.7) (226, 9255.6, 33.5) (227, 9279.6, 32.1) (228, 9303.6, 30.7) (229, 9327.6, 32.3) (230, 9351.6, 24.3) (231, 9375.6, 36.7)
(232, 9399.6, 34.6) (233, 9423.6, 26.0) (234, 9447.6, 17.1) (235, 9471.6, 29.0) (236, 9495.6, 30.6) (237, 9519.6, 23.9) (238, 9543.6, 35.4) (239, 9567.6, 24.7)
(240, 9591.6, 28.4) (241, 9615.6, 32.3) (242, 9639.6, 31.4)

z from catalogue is 0.29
